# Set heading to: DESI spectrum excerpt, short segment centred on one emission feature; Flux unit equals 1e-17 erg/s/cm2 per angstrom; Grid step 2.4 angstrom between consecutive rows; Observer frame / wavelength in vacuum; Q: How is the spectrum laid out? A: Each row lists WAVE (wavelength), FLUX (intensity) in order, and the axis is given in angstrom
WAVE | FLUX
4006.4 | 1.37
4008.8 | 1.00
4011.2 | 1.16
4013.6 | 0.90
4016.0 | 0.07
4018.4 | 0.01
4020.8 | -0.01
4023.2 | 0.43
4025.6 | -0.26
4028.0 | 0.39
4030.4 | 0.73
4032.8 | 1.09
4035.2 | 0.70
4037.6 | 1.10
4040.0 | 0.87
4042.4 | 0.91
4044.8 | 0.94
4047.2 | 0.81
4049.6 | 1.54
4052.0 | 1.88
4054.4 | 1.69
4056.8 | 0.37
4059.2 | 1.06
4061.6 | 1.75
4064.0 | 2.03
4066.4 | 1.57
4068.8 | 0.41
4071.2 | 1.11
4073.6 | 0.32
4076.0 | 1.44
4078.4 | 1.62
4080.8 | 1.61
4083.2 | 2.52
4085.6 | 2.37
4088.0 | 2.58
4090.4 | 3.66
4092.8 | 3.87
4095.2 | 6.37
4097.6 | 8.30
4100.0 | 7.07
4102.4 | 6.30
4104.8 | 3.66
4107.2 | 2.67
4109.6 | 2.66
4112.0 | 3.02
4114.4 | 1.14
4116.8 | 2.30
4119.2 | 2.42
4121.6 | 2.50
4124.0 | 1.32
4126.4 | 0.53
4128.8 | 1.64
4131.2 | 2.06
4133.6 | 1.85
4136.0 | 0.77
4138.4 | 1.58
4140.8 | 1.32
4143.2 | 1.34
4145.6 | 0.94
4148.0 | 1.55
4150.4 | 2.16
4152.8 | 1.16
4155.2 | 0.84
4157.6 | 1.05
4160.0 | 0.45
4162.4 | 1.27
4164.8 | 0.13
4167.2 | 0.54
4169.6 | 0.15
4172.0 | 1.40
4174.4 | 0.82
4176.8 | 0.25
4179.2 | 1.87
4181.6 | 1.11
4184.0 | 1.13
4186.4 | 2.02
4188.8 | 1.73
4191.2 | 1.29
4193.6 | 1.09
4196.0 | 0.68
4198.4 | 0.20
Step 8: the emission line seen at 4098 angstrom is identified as Lyman alpha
